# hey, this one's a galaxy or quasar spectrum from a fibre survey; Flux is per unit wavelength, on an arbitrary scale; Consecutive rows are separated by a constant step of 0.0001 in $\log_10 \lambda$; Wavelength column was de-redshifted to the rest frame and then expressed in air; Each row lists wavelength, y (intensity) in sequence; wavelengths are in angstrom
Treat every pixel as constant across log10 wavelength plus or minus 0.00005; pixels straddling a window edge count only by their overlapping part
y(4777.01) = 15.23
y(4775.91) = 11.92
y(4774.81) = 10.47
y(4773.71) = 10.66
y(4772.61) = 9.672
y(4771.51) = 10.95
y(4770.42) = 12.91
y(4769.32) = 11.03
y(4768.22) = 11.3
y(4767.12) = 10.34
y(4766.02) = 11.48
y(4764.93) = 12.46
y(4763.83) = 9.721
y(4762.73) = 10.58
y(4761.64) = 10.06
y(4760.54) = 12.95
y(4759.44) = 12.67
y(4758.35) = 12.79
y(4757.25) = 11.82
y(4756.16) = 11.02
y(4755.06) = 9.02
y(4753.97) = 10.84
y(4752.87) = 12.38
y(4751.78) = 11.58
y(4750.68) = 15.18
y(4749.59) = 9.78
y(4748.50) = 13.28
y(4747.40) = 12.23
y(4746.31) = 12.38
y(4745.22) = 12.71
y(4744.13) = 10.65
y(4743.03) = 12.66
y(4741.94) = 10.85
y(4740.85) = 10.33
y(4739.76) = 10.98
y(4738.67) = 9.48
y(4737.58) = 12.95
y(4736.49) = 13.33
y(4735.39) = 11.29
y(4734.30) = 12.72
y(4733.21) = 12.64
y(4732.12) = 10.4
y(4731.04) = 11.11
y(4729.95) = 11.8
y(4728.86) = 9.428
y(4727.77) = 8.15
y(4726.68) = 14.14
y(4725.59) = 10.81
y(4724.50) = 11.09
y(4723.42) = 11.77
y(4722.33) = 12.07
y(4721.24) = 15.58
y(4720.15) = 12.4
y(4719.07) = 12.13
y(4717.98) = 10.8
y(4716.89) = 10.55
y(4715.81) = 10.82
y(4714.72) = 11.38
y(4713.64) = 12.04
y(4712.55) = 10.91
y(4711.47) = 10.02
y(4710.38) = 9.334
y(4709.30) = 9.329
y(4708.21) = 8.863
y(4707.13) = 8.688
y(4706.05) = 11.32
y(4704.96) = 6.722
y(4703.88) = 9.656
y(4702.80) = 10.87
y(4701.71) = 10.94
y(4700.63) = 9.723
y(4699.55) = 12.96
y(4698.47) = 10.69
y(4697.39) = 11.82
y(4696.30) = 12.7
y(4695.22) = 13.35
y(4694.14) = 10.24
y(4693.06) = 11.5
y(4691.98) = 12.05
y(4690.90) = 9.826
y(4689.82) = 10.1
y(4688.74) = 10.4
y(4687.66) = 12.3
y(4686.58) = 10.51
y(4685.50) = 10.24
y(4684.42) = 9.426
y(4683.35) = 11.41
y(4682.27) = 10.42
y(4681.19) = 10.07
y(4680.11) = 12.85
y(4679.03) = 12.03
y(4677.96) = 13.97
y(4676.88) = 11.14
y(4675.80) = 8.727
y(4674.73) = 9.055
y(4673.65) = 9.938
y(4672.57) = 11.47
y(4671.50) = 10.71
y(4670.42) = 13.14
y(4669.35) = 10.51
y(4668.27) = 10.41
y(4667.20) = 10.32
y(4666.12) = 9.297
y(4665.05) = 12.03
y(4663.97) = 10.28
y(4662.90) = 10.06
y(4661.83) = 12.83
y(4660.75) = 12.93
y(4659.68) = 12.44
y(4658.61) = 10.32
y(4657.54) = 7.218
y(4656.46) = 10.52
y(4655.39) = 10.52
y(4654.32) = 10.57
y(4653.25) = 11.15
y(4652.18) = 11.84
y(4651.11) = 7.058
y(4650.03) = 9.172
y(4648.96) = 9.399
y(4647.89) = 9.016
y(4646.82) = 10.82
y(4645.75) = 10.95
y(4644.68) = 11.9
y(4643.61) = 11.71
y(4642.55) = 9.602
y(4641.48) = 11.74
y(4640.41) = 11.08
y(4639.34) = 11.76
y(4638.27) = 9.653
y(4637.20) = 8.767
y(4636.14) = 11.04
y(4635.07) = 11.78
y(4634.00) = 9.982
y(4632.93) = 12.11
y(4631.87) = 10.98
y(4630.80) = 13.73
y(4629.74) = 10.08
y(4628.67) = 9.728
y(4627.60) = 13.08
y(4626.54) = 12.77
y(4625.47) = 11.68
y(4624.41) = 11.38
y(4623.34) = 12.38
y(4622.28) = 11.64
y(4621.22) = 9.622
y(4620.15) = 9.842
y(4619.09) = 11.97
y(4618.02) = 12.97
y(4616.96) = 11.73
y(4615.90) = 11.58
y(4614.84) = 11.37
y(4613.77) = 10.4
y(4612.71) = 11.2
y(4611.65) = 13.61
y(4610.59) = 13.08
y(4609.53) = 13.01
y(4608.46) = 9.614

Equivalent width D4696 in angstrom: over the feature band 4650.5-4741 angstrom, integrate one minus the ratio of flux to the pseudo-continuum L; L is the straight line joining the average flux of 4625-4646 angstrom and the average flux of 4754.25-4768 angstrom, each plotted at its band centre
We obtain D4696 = 2.2 angstrom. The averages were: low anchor 11.2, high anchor 11.2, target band 11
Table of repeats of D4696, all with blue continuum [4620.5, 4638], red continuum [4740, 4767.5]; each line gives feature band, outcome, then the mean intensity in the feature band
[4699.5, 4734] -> 1.86 angstrom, 10.9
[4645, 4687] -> 2.64 angstrom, 10.6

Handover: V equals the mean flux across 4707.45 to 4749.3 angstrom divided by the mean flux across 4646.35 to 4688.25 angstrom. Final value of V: 1.07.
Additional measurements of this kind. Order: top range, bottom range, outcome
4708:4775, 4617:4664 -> 1.04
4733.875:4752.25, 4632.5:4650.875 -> 1.13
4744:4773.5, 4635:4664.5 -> 1.09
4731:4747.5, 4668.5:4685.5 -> 1.07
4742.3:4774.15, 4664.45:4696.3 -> 1.05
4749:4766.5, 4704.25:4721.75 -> 1.08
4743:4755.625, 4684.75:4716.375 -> 1.11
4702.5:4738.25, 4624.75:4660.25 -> 1.03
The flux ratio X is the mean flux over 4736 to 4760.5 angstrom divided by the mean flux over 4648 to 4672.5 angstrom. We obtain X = 1.1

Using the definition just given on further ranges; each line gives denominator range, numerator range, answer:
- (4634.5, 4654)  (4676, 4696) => 1.07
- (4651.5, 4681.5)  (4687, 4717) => 0.98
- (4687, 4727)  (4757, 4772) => 1.04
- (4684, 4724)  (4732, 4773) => 1.06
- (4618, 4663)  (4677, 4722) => 1.01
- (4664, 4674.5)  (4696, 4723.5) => 1.01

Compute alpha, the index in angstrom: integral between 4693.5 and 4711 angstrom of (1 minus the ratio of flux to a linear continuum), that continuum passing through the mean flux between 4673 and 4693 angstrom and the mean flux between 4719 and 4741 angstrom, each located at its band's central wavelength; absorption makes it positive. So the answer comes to 1.1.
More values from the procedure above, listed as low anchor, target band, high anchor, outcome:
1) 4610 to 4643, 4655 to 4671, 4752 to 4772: 0.7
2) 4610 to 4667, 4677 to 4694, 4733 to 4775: 0.2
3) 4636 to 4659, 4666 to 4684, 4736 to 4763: -0.5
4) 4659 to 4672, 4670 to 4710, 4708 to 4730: 1.5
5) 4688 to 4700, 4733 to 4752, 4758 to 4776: -1.0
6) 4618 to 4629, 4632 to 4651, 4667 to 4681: 1.4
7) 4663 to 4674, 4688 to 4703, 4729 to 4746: -0.2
